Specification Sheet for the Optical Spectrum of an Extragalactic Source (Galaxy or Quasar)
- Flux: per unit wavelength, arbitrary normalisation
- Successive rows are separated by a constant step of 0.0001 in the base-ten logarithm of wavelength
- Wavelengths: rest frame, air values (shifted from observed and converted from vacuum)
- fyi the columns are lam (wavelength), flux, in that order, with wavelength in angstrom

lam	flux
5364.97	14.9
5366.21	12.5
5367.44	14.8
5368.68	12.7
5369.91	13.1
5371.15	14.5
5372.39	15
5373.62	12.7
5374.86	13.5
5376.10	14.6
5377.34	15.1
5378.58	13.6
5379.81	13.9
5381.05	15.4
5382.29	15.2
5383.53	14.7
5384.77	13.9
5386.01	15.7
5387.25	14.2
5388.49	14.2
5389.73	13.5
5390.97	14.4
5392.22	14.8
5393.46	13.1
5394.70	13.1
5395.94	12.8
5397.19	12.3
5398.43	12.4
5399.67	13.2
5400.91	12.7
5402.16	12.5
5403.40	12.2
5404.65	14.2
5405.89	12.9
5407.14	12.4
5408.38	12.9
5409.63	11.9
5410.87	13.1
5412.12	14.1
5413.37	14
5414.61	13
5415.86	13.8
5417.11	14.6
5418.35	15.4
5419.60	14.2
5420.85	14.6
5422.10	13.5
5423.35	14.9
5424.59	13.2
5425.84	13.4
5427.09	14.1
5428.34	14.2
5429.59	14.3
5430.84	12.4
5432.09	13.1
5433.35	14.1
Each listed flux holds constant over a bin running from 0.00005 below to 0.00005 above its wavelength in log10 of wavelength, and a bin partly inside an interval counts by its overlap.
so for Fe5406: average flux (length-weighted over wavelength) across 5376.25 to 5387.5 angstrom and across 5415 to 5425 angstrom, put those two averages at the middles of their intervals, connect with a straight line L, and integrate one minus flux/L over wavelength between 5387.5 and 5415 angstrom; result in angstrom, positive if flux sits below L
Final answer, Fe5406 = 2.4 angstrom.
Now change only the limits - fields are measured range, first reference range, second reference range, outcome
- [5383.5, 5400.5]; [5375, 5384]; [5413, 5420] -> 0.9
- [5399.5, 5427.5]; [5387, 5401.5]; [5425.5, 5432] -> 0.0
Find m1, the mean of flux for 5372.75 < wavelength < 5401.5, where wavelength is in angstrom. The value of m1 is 13.9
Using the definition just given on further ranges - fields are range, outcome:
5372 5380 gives 14.1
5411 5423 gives 14.1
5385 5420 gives 13.5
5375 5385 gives 14.5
